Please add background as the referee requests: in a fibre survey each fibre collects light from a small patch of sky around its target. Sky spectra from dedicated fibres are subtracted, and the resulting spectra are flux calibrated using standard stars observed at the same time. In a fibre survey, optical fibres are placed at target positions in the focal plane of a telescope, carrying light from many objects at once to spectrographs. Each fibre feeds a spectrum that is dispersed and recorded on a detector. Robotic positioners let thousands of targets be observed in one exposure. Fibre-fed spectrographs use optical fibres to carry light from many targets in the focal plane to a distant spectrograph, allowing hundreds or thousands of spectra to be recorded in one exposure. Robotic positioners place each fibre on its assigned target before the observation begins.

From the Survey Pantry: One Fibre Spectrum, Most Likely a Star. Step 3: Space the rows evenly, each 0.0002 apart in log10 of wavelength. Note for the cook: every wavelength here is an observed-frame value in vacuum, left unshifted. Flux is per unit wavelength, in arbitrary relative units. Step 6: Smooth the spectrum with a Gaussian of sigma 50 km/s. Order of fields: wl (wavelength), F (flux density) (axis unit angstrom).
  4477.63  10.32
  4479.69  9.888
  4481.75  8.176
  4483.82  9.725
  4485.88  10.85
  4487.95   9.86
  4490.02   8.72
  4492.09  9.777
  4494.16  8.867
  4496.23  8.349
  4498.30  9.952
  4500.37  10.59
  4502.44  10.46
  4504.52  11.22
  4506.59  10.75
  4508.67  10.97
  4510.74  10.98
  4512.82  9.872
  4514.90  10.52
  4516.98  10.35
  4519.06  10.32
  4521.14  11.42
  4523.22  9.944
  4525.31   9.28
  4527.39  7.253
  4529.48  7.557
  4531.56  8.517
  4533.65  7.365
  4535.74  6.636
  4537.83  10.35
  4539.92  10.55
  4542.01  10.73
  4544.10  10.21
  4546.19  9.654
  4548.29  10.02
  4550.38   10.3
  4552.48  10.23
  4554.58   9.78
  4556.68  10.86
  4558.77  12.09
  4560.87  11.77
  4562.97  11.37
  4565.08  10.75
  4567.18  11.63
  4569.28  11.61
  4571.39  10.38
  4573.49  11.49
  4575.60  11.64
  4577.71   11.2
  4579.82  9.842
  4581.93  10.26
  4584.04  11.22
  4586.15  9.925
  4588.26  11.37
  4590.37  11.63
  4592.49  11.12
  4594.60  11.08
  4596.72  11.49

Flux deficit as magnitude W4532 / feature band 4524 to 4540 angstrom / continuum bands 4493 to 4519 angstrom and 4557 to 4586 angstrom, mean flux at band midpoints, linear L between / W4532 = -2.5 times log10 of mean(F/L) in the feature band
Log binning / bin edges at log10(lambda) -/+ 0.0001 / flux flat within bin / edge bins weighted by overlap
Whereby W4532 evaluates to 0.26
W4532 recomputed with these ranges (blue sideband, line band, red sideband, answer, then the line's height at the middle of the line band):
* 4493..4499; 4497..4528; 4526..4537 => -0.226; 8.35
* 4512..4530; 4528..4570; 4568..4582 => 0.033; 10.3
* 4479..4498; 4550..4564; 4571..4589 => -0.049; 10.5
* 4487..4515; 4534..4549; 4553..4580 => 0.118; 10.7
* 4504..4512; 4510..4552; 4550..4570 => 0.148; 11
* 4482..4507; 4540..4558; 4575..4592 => 0.021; 10.5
